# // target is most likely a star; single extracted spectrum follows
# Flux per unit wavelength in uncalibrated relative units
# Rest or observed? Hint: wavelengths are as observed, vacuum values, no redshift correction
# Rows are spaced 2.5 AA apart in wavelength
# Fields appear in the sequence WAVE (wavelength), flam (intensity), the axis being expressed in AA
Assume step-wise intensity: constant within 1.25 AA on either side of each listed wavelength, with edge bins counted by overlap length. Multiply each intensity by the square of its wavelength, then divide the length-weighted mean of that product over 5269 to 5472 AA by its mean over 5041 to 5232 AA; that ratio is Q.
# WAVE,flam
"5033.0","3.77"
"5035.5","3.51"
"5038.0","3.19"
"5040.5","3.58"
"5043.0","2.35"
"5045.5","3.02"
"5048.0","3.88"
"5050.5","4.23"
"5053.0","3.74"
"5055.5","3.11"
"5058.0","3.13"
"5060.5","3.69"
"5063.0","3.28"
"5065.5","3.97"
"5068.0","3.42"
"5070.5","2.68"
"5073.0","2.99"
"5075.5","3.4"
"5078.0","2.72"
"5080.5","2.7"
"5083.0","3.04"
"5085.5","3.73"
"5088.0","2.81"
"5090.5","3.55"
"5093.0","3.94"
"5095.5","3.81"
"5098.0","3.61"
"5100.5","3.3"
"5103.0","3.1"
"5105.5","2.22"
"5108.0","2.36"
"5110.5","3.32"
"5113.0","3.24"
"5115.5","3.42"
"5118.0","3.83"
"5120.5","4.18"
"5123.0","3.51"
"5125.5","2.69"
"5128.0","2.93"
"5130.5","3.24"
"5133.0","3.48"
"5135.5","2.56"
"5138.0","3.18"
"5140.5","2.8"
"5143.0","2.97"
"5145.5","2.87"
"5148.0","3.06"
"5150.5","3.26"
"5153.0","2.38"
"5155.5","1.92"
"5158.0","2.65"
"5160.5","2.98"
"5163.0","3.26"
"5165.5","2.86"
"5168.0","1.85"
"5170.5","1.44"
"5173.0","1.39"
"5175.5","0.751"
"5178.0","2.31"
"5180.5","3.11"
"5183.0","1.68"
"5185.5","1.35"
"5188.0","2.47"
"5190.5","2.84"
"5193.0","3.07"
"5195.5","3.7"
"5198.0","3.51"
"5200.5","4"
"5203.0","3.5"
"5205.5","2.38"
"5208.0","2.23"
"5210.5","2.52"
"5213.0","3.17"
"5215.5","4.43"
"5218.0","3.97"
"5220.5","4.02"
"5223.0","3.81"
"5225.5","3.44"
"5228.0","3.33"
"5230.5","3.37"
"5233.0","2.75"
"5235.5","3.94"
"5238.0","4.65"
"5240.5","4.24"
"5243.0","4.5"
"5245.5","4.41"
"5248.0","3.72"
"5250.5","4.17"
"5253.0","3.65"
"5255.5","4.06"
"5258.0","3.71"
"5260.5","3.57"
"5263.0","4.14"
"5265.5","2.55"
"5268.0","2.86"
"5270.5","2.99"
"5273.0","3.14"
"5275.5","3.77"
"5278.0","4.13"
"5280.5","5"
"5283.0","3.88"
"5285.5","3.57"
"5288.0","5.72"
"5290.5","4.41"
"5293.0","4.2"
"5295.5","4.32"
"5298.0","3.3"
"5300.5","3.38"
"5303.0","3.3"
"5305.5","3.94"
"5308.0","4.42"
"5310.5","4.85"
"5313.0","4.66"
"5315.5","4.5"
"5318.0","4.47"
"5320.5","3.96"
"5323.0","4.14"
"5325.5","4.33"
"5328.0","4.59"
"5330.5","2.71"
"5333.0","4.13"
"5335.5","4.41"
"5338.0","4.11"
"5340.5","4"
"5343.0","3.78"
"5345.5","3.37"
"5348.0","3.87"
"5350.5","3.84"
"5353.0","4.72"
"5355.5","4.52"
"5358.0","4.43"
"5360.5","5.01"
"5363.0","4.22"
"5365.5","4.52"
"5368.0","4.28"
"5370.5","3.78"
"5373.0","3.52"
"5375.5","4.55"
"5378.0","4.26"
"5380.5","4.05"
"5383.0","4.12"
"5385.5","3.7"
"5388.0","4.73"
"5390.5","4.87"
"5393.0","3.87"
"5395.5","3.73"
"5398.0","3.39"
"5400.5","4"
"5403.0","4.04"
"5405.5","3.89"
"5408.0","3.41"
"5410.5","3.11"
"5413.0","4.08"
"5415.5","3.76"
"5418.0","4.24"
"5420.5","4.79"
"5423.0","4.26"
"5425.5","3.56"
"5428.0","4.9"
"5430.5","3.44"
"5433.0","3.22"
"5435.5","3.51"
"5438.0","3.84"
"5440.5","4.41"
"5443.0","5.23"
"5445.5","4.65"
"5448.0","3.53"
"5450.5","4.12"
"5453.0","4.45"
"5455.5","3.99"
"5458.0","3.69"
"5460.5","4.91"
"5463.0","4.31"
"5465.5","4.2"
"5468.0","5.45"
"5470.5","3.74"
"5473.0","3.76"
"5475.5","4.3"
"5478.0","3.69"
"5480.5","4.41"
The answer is 1.47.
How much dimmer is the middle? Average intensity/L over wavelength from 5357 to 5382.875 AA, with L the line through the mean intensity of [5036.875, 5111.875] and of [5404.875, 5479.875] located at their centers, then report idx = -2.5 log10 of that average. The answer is -0.09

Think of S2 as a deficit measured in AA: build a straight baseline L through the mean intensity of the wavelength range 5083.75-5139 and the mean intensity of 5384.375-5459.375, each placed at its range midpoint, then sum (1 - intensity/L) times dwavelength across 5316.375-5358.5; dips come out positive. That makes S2 -2.9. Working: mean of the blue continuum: 3.27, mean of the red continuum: 4.02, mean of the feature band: 4.08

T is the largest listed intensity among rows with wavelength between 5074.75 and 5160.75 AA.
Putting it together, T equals 4.18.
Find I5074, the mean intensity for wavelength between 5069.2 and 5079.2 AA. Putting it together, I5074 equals 2.95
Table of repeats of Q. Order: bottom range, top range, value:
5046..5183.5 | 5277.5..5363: 1.50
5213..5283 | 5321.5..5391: 1.15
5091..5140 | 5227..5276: 1.19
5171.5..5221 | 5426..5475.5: 1.64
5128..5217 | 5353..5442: 1.62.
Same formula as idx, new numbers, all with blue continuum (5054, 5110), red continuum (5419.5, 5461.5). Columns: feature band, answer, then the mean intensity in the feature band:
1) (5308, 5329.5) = -0.157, 4.42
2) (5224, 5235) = 0.097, 3.28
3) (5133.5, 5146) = 0.155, 2.91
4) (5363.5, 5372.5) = -0.051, 4.14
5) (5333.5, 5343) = -0.066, 4.12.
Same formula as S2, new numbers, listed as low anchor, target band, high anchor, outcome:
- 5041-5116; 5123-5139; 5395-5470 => 1.6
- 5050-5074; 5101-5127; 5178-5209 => -0.2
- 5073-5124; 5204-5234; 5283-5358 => 3.6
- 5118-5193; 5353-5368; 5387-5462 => -3.3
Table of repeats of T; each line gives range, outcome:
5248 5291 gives 5.72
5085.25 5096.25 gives 3.94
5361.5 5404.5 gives 4.87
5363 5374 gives 4.52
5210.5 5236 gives 4.43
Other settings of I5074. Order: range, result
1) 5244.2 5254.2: 3.99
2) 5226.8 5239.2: 3.6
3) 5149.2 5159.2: 2.55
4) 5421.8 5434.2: 3.88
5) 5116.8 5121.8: 4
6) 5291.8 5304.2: 3.7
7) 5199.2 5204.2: 3.75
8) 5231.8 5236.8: 3.36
